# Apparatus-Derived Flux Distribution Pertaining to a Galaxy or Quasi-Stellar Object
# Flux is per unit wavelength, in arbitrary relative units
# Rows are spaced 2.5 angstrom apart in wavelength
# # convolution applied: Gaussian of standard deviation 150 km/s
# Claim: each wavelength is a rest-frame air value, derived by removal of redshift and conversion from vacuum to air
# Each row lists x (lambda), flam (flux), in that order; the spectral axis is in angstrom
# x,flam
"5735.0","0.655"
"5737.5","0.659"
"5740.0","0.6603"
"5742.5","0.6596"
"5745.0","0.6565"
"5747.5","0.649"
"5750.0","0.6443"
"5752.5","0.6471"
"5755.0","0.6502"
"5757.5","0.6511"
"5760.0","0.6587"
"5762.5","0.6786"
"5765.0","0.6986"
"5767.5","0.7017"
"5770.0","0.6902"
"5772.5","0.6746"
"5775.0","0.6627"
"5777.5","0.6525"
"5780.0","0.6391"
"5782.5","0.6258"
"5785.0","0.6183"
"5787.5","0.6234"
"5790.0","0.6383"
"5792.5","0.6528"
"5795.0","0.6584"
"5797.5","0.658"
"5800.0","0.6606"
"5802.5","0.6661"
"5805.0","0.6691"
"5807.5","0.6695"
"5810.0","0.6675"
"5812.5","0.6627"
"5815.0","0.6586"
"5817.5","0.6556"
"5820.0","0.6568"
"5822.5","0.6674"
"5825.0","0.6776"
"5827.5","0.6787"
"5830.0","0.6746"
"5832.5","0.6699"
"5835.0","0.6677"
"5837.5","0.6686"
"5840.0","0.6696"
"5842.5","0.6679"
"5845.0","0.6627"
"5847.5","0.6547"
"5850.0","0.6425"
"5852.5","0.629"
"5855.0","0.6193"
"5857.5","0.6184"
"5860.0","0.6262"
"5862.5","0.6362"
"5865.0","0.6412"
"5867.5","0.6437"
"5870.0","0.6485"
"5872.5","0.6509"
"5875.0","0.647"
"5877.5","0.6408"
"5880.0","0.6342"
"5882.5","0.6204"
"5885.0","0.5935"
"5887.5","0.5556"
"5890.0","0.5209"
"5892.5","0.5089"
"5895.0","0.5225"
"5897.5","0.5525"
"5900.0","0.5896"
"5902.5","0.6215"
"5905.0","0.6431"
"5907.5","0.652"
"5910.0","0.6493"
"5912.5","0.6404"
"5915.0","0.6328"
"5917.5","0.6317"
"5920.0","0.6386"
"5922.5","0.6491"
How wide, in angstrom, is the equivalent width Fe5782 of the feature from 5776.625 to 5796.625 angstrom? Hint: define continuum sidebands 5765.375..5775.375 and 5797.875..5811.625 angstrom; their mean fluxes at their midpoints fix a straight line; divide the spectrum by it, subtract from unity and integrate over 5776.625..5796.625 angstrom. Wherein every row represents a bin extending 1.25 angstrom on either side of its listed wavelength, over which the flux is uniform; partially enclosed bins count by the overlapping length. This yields 1.11 angstrom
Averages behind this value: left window 0.685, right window 0.666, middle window 0.639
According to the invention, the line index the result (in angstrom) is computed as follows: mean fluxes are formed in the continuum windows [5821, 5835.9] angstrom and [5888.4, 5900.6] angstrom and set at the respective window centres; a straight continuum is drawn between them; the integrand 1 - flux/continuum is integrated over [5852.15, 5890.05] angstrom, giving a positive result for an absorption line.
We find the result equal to -2.5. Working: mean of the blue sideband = 0.673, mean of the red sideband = 0.537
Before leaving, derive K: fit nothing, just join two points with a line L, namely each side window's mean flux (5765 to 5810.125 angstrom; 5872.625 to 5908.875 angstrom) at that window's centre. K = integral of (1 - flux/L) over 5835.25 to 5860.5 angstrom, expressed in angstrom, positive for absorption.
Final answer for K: -1.1 angstrom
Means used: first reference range 0.658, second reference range 0.595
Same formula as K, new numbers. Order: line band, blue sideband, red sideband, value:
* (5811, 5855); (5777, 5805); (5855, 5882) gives -1.4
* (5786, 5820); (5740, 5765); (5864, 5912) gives -1.0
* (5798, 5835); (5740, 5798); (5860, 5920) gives -1.6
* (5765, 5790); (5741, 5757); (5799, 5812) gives 0.1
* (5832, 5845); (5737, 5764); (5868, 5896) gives -1.1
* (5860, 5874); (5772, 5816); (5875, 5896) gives -1.1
